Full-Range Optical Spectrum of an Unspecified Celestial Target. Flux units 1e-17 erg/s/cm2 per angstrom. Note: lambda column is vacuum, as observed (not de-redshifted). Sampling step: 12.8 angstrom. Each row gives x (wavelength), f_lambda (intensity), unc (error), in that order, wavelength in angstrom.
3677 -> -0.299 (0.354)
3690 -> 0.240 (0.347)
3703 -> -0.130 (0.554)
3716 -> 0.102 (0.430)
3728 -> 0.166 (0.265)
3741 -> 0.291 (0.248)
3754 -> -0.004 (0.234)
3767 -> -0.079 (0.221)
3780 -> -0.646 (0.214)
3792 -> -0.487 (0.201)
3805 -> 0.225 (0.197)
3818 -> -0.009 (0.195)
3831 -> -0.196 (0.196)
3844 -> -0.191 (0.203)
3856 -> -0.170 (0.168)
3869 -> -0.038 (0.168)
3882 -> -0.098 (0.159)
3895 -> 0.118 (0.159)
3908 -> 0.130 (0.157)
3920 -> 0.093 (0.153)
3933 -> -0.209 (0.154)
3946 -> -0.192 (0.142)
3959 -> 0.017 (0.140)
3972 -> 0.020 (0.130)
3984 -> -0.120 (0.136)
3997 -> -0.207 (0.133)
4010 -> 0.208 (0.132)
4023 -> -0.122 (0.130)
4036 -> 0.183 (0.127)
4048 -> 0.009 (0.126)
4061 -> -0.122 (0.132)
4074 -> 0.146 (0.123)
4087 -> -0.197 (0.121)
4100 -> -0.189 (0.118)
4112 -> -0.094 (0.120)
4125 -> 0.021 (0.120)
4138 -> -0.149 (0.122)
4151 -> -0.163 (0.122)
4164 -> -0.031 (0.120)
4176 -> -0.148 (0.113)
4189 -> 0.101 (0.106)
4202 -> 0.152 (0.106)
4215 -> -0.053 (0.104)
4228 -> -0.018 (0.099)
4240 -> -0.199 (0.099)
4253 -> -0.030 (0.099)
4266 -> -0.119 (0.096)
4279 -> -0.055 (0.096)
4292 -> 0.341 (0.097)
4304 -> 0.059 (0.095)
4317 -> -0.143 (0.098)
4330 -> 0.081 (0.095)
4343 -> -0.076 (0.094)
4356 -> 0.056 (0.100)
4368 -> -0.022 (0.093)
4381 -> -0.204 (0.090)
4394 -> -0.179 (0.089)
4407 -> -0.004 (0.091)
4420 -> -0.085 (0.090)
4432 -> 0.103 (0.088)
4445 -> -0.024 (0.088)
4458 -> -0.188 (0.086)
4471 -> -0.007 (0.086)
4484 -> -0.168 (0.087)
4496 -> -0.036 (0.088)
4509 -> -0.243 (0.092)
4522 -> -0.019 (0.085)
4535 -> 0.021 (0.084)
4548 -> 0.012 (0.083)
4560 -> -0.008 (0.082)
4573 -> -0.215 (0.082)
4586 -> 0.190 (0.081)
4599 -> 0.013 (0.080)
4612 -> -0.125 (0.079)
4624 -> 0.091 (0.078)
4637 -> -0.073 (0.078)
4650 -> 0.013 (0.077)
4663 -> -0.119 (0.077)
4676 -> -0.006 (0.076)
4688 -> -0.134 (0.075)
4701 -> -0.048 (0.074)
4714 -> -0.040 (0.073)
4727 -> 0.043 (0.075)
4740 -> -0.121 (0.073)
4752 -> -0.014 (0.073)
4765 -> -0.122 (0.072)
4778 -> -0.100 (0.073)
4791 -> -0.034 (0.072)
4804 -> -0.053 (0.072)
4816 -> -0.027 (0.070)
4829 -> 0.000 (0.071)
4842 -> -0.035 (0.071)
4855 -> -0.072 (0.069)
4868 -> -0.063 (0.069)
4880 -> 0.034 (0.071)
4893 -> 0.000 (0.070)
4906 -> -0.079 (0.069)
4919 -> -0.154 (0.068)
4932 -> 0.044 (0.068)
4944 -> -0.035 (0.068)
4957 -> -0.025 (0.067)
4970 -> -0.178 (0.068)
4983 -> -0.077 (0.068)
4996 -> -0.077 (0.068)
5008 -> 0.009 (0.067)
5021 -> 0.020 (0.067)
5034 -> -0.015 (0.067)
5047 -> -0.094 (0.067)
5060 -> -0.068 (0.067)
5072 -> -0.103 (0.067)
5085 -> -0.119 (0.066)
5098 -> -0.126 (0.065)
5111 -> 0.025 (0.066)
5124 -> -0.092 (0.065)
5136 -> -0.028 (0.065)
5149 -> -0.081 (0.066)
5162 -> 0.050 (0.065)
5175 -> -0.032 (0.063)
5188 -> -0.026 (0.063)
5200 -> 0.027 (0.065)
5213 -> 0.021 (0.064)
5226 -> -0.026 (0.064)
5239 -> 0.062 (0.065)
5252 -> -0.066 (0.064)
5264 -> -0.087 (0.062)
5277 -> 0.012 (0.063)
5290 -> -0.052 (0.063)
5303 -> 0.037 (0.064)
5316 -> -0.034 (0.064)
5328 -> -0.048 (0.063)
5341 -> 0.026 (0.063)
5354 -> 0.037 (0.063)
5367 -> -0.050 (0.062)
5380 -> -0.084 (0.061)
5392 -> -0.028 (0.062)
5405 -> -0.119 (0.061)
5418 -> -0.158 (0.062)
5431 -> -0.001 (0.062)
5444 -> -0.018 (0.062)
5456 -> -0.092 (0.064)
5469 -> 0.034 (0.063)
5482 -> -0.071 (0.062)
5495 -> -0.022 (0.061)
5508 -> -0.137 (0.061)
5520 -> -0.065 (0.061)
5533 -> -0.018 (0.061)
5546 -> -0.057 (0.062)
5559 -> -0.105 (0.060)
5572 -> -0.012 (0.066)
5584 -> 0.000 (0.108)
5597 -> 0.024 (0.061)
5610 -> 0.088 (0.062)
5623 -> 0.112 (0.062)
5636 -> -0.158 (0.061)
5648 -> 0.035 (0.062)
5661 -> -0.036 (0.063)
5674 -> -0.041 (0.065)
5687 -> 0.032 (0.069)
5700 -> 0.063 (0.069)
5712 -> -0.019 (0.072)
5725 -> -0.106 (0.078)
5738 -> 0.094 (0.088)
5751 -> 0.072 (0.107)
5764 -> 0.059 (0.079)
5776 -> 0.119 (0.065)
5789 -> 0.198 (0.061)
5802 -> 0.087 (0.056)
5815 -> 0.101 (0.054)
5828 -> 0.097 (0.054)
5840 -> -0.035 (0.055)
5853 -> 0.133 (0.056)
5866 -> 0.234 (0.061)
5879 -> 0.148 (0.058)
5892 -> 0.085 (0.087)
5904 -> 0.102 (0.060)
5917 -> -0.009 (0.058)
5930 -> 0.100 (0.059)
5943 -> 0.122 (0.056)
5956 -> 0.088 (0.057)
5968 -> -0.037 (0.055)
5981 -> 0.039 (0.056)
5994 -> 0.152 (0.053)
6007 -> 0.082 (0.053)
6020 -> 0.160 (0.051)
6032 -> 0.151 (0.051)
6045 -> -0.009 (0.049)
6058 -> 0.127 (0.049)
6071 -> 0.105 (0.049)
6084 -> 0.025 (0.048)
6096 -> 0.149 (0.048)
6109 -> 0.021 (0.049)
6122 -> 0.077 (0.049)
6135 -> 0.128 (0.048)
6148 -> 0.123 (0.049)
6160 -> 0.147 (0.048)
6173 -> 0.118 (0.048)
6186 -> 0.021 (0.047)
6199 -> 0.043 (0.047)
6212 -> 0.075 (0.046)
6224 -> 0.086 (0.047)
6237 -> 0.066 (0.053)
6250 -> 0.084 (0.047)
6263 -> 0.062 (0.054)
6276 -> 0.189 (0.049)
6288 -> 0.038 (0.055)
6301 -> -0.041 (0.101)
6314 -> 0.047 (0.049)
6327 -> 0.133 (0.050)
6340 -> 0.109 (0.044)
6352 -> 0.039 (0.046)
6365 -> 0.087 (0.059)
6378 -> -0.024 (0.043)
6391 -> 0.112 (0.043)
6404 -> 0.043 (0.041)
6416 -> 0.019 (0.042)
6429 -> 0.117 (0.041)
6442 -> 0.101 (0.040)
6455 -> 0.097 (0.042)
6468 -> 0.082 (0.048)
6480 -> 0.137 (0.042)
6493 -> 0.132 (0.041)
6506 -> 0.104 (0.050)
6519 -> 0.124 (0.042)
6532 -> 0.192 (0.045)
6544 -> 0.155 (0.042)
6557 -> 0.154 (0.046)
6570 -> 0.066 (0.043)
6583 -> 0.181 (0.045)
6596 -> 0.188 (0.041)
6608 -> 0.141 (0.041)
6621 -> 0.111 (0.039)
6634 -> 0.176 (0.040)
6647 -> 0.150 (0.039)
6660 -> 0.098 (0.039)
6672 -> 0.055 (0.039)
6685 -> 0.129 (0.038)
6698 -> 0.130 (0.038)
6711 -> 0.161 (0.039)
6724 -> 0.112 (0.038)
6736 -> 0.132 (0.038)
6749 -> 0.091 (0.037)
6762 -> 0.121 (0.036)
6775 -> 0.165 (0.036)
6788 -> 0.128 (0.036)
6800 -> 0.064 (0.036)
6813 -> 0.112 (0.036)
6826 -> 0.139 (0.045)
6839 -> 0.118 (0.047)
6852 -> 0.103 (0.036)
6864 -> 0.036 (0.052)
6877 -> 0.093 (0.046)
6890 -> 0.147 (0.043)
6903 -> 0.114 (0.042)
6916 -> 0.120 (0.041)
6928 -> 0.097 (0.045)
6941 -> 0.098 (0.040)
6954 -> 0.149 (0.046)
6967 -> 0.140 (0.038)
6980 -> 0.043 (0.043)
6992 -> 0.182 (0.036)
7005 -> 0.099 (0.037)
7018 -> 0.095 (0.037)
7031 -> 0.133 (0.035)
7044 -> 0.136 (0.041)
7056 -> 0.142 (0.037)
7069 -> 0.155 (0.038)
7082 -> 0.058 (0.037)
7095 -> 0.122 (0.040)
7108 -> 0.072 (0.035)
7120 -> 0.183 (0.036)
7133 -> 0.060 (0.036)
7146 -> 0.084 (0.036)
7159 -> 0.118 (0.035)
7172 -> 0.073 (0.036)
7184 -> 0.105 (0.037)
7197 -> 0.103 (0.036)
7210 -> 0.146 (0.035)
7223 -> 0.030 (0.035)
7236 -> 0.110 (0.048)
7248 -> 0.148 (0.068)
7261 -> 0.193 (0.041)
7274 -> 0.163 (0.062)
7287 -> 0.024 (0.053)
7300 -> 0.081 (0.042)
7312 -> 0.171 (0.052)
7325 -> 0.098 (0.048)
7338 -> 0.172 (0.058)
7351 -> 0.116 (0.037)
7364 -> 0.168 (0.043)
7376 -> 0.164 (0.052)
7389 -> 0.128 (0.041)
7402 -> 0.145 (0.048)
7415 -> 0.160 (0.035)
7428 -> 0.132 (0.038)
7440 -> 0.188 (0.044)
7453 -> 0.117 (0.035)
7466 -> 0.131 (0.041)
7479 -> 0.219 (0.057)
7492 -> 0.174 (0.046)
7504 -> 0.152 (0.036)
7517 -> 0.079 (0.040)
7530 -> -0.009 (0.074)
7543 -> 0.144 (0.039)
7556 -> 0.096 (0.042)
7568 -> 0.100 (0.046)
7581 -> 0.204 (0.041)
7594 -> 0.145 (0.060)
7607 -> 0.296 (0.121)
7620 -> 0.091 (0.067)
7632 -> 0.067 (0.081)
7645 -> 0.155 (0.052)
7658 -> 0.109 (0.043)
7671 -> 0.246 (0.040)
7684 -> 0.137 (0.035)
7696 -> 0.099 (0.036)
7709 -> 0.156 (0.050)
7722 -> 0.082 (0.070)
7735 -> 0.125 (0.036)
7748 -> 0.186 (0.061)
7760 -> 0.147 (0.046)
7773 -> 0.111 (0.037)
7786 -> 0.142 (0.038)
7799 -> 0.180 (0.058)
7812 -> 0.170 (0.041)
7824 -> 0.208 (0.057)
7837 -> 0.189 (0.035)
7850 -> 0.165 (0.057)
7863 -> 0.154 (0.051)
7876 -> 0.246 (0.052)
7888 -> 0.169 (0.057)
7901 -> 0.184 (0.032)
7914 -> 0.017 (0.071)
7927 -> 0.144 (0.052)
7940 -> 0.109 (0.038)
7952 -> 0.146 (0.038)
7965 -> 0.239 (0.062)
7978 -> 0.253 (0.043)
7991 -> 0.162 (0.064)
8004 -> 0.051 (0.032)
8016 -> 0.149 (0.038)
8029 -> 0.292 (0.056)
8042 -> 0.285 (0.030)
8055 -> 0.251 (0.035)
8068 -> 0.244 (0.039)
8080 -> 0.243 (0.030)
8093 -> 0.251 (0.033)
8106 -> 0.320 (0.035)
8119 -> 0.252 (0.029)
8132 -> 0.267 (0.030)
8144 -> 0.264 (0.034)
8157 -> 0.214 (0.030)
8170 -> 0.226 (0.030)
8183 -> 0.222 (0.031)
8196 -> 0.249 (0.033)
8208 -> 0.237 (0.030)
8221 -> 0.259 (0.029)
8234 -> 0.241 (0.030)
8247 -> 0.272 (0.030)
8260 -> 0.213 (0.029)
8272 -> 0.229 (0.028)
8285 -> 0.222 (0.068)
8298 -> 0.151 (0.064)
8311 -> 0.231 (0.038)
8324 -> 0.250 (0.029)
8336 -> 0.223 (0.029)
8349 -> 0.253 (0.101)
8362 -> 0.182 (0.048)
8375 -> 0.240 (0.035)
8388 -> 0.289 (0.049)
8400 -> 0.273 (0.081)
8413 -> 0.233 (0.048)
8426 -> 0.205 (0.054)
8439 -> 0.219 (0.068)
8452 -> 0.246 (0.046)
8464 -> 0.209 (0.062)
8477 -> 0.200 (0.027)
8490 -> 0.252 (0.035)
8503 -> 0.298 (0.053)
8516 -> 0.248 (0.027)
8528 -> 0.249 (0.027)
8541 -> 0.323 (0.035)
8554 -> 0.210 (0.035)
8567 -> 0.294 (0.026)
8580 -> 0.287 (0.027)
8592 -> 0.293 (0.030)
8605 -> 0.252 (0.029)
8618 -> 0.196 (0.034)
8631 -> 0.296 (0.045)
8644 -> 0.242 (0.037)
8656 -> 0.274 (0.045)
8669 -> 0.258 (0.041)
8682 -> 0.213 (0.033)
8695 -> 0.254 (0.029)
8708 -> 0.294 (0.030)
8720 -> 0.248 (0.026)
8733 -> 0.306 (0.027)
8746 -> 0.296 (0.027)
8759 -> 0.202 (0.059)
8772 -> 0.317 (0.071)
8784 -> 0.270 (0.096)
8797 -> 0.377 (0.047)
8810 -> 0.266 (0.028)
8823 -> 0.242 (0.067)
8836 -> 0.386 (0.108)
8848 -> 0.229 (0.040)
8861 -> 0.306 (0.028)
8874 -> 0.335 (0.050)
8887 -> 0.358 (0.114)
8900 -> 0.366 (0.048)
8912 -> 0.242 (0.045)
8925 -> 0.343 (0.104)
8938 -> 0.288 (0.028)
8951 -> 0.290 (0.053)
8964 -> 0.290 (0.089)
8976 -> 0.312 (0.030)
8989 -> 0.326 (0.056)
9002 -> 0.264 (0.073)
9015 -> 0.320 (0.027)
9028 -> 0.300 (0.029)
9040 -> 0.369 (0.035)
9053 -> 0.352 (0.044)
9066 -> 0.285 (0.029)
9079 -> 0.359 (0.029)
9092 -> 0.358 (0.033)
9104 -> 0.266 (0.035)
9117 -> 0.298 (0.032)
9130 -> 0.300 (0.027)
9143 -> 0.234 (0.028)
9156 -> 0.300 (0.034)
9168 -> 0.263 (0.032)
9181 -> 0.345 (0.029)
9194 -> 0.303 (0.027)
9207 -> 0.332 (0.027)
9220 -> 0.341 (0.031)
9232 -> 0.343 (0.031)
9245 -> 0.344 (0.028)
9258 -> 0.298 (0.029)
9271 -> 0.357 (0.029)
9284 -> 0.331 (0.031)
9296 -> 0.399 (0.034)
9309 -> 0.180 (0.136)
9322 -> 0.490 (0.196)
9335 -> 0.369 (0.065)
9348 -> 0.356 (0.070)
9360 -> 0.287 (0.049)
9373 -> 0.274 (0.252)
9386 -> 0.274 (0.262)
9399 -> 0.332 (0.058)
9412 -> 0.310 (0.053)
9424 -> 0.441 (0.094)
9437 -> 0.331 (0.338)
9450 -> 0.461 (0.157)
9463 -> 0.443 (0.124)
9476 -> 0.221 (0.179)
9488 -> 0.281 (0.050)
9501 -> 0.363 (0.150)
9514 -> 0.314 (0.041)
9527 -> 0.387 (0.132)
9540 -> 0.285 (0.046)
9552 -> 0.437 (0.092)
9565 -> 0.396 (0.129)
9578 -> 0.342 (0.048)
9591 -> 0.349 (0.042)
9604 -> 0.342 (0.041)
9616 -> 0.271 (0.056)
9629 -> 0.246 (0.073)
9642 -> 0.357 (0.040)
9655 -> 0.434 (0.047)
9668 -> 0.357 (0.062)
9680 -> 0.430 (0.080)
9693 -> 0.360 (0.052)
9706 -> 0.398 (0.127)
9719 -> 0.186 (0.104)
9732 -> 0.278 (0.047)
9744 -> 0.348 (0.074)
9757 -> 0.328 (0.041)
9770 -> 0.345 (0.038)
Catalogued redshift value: 1.016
